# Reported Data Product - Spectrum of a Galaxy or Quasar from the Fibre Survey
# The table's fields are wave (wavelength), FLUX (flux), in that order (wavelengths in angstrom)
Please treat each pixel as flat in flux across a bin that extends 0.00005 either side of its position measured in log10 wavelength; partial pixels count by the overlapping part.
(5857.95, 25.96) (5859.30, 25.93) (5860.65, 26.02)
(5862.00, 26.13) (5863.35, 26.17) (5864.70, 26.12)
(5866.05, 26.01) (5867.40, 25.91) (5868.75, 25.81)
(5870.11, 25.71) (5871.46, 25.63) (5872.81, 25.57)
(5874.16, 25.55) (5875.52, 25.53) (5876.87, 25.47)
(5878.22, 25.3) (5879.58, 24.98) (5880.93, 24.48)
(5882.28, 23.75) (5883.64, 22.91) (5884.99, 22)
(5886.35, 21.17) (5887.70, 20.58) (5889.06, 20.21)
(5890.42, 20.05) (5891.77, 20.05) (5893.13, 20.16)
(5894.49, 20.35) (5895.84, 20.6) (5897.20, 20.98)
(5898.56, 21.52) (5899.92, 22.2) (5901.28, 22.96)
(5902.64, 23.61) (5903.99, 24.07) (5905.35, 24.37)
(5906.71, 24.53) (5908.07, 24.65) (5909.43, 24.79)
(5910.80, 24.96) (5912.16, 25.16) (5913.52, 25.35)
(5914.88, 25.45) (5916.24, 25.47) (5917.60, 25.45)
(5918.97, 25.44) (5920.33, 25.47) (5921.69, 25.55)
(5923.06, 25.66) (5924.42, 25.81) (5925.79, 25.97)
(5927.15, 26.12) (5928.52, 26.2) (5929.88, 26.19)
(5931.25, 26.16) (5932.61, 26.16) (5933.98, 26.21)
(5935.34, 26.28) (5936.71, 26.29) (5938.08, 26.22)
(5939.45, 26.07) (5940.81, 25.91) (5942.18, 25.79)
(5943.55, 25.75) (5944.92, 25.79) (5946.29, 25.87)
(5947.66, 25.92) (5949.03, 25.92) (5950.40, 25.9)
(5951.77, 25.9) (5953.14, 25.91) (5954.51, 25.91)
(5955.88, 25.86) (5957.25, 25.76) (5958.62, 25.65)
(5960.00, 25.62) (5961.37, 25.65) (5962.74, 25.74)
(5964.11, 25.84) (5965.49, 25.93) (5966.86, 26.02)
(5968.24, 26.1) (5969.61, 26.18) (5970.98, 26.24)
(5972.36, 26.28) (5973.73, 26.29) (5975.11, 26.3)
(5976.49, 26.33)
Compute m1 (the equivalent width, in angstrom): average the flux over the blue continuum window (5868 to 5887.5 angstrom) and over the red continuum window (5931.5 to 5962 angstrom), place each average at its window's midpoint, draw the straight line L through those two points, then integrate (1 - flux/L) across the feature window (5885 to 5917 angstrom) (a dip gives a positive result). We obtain 2.86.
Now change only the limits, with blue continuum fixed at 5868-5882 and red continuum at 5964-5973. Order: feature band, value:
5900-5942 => 0.56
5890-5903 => 2.20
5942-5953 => 0.03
